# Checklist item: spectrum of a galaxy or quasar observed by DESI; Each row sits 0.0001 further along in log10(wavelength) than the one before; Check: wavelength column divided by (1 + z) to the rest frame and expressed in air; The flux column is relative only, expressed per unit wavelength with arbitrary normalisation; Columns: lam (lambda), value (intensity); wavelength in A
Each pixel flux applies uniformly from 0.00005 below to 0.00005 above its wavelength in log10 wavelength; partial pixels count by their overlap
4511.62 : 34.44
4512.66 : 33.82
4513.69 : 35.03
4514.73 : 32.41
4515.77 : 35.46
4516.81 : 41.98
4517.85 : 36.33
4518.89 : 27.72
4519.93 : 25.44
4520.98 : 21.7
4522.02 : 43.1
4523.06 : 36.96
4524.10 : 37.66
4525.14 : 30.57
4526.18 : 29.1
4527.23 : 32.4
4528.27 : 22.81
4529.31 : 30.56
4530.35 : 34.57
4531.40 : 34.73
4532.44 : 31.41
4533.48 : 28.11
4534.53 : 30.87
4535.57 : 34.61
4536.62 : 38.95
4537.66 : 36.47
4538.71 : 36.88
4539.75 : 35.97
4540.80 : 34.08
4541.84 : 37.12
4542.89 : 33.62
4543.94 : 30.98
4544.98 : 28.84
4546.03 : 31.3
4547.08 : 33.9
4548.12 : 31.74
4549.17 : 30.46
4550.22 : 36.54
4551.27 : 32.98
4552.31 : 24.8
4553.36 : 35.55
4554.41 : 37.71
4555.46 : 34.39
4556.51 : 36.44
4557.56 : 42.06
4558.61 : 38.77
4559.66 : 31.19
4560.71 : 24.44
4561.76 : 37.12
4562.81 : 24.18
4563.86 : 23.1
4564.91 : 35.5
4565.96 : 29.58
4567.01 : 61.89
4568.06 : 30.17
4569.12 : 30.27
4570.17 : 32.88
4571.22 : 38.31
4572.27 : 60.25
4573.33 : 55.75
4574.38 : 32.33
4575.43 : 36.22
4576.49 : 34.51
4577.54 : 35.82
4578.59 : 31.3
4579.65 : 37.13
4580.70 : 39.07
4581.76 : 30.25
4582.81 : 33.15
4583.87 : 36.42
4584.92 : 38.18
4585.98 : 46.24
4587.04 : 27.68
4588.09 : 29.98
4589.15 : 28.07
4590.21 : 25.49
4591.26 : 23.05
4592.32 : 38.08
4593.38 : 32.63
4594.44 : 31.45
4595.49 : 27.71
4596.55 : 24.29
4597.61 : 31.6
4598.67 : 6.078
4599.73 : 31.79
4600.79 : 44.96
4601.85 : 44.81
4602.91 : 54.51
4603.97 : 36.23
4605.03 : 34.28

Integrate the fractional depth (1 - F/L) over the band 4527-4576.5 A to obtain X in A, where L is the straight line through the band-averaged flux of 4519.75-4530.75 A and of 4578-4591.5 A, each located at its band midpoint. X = -3.6 A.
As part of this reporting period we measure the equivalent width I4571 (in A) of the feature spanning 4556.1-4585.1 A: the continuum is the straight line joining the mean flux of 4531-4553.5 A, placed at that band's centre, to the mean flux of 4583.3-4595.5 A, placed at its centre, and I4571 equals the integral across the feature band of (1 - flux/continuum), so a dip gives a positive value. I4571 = -3.26 A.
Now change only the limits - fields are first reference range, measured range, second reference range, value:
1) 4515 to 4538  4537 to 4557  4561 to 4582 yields 0.5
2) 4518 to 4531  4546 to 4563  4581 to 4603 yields -0.9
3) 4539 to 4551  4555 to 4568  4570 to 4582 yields 0.6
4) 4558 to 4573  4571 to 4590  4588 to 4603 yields -2.0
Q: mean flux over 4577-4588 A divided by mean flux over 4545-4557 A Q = 1.1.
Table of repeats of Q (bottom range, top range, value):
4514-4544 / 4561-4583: 1.10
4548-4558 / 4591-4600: 0.80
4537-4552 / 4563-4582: 1.11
